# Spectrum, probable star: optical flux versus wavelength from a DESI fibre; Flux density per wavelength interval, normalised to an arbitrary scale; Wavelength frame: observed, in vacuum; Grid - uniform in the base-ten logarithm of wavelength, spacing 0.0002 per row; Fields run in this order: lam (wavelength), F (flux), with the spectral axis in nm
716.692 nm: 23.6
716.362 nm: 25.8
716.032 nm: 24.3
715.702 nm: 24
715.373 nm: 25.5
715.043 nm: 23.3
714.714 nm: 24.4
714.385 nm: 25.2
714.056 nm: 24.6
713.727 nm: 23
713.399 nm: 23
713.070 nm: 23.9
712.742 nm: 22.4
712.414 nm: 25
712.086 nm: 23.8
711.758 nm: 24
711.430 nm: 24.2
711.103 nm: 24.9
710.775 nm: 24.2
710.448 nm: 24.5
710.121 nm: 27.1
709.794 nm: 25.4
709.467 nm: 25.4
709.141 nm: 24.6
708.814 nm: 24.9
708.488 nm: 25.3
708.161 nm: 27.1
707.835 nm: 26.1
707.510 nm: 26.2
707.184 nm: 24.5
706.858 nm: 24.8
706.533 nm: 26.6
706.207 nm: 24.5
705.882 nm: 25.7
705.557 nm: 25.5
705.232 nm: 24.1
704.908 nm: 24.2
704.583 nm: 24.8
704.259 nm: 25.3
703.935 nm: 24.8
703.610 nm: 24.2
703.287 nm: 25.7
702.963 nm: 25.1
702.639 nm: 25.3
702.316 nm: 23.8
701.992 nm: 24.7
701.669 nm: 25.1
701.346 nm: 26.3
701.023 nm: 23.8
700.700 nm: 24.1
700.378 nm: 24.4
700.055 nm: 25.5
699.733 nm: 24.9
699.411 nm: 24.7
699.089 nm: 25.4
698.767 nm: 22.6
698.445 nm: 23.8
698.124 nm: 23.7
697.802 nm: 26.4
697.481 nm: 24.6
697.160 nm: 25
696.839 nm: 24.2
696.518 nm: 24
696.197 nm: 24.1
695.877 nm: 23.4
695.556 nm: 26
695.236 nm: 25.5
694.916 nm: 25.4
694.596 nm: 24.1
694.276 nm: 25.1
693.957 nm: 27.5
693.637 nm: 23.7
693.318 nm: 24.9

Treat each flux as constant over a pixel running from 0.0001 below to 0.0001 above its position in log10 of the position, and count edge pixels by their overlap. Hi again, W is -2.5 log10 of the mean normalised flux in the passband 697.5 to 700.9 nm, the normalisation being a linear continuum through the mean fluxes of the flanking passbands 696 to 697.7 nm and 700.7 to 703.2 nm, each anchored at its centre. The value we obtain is 0.003 mag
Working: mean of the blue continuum 24.4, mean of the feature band 24.5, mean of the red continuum 24.8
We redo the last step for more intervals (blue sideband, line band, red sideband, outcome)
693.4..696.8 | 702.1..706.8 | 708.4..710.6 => 0.01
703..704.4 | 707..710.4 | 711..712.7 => -0.05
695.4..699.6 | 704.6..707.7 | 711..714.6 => -0.04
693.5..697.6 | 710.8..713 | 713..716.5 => 0.01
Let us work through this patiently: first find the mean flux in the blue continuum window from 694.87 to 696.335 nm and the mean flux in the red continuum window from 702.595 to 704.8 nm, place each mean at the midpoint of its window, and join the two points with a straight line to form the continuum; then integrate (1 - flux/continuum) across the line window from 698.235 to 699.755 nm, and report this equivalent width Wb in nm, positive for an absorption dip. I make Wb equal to 0.043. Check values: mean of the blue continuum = 24.9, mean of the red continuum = 25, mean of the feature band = 24.2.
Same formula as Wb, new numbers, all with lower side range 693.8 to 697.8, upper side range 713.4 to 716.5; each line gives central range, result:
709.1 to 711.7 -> -0.05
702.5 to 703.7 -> -0.02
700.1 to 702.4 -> 0.01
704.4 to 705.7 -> 0.00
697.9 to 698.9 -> 0.05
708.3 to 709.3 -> -0.02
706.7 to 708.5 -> -0.08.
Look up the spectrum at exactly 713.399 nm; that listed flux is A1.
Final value 23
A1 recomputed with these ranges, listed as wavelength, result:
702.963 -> 25.1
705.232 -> 24.1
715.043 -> 23.3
